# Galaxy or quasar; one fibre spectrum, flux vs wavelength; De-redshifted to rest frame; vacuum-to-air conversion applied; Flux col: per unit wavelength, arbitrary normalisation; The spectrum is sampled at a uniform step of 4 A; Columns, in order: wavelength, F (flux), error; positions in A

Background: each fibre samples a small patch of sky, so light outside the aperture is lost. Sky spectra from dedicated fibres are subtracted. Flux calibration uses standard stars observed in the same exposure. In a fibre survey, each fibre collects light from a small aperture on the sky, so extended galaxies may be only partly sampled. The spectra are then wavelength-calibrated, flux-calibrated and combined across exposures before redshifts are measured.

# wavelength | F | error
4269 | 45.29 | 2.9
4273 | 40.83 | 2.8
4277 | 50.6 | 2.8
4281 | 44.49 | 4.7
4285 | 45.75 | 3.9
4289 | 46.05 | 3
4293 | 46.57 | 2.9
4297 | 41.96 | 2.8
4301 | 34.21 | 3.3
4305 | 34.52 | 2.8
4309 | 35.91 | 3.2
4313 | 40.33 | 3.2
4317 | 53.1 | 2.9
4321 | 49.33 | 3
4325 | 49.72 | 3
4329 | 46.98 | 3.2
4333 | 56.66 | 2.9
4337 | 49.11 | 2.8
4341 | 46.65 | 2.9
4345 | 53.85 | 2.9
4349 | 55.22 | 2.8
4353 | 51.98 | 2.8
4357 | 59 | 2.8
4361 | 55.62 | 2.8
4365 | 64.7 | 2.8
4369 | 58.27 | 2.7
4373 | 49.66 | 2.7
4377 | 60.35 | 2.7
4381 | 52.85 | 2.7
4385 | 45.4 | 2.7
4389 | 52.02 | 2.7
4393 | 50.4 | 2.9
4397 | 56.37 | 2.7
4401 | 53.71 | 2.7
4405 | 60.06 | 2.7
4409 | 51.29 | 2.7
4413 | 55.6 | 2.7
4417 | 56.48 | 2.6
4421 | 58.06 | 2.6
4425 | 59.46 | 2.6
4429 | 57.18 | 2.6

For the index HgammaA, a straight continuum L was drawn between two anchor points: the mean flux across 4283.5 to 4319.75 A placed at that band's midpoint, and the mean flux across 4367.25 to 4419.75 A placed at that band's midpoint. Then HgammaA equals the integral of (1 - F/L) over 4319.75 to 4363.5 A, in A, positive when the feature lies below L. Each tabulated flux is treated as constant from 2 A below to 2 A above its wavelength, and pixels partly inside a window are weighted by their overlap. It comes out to -4.6 A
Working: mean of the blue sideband 42.1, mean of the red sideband 54.1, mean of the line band 52.4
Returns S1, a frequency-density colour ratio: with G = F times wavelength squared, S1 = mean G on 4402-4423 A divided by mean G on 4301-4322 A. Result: 1.4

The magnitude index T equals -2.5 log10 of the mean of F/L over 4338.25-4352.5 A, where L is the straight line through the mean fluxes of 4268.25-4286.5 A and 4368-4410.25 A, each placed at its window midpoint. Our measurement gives -0.03 mag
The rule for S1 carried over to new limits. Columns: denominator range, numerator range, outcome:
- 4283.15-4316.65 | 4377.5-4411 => 1.34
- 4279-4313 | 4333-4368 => 1.37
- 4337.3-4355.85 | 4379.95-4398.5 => 1.00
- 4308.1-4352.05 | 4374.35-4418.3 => 1.13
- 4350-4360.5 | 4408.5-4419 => 1.02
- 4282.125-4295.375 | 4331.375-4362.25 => 1.20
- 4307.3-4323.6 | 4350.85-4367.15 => 1.31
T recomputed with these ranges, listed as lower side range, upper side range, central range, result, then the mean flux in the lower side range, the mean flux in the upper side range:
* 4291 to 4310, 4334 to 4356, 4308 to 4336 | -0.06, 38.8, 52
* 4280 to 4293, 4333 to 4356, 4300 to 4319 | 0.21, 45.7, 52.2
